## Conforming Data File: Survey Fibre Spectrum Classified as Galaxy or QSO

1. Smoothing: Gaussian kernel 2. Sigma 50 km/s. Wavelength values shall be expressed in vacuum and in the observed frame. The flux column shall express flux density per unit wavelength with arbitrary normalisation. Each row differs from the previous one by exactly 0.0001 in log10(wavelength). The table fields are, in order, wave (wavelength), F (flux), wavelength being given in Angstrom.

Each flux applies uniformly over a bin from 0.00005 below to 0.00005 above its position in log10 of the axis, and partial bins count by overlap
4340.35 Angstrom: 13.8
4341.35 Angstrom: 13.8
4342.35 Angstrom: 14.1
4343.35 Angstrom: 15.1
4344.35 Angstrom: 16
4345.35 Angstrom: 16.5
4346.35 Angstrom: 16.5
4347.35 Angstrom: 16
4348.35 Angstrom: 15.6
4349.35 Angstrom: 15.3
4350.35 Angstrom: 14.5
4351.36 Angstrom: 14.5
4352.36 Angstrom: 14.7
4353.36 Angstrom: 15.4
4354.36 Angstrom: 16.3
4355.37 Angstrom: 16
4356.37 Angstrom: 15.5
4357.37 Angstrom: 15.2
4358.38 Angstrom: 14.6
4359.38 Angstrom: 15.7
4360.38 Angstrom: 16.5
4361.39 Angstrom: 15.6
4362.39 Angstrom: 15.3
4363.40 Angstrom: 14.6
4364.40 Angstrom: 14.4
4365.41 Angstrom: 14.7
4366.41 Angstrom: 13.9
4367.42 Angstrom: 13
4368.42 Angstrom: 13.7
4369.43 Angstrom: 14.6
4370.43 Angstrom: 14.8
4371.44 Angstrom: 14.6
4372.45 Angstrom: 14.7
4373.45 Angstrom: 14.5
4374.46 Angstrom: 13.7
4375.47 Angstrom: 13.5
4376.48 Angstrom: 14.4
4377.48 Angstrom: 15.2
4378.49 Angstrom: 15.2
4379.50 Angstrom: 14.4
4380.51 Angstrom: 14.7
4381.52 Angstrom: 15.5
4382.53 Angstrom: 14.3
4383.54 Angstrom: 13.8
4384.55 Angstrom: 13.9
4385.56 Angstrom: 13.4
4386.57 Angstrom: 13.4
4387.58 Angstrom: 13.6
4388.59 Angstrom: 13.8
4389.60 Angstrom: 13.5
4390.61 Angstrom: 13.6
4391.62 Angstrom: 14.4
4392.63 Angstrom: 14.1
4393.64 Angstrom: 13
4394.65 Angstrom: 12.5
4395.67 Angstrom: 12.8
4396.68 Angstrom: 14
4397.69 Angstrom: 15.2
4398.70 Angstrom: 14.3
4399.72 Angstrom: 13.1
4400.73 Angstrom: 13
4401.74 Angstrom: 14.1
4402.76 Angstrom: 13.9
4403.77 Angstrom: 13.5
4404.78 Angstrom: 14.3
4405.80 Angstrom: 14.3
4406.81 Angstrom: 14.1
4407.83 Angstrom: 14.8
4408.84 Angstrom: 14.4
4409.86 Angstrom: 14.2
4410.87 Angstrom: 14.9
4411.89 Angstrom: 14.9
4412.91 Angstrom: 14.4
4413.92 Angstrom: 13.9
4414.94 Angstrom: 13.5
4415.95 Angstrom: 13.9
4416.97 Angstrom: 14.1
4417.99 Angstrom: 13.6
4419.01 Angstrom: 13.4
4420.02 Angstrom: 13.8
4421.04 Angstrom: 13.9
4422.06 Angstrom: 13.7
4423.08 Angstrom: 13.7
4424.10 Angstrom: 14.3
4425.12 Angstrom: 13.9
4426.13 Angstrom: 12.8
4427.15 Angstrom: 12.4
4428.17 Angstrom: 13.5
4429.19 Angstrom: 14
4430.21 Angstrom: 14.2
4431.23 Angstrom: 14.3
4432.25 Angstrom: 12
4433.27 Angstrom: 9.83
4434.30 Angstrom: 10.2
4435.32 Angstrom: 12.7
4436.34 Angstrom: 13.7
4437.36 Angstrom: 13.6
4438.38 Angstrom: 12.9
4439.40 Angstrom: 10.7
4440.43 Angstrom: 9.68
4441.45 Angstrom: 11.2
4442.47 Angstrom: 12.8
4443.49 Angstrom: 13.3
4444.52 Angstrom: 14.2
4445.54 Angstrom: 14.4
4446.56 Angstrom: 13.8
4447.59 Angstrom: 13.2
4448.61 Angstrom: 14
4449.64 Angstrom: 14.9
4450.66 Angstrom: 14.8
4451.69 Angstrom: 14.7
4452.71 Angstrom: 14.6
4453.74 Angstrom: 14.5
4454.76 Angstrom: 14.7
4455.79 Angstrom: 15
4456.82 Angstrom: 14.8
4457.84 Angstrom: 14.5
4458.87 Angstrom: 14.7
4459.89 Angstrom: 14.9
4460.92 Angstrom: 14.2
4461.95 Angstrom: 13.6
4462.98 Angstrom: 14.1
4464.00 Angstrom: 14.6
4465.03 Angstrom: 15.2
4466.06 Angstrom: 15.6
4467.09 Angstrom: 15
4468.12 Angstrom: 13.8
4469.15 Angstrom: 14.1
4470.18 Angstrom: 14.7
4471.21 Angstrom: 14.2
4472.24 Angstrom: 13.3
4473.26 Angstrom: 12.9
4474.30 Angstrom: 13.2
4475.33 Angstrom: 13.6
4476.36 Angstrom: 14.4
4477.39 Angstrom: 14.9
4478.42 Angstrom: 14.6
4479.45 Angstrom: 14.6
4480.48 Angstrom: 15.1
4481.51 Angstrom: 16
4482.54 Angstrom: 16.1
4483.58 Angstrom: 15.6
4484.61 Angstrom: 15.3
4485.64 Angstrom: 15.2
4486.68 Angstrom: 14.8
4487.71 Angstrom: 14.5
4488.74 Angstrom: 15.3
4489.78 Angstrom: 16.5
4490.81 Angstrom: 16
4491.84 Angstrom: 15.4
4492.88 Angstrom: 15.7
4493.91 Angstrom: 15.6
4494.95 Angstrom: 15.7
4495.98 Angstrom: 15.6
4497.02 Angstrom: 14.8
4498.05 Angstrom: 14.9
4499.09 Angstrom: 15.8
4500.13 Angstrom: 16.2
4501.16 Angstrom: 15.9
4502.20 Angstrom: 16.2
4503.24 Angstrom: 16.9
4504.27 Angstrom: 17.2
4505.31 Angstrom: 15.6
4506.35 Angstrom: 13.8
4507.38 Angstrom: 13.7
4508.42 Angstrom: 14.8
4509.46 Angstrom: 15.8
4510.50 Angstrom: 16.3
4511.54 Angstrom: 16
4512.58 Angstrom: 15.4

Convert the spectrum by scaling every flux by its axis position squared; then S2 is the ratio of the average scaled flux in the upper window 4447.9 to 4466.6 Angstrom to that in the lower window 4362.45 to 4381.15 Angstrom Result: 1.06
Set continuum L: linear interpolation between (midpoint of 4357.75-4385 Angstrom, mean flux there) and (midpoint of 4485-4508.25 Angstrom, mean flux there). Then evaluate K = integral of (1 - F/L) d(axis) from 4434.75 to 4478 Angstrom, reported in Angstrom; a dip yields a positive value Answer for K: 3.74 Angstrom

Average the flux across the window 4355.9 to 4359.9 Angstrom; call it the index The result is 15.3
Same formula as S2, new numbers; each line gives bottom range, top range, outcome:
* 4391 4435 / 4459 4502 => 1.13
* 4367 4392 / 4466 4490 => 1.08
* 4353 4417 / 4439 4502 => 1.06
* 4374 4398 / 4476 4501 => 1.15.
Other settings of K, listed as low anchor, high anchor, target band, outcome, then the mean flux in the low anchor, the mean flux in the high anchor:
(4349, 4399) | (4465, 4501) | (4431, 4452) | 2.72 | 14.5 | 15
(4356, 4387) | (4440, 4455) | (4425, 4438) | 0.96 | 14.6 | 13.7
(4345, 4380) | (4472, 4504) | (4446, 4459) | 0.58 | 15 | 15.2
